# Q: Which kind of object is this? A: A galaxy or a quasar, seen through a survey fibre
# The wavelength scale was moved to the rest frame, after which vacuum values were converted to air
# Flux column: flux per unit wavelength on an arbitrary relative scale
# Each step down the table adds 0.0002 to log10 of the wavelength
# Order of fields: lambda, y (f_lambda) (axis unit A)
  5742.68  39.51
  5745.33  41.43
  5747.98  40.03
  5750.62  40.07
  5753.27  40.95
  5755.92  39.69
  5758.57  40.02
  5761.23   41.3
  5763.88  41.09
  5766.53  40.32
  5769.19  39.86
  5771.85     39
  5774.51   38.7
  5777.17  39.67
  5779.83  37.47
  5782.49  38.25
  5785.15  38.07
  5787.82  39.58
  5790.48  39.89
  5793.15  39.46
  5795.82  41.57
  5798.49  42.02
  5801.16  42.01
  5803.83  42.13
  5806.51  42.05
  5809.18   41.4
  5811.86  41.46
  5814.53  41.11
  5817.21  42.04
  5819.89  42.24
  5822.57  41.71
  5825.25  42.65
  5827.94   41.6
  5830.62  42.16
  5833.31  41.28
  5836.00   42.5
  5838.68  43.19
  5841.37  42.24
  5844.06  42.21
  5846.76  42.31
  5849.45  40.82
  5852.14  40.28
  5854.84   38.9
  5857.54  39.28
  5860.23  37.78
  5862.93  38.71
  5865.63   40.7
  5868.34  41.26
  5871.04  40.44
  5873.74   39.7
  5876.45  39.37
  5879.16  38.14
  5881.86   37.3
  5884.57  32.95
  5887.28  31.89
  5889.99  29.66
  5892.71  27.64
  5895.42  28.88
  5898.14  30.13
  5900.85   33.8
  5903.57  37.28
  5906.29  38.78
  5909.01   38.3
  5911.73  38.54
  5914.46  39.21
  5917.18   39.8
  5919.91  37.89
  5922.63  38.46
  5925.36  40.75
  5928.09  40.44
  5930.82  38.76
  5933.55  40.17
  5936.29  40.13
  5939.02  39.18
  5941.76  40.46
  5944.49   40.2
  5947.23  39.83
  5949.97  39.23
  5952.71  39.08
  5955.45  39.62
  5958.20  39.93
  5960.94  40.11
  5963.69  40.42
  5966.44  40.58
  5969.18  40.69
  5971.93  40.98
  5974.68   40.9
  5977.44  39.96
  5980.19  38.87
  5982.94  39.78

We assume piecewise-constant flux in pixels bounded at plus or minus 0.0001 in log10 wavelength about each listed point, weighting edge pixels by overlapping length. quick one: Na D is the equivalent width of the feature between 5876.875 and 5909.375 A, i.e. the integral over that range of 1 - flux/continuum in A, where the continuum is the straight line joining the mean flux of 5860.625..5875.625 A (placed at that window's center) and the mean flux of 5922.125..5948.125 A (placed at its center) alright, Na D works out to 5.03 A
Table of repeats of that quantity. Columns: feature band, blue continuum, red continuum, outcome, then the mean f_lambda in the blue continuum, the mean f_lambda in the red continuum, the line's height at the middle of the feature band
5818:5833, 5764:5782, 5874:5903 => -2.2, 39.3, 33.3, 36.6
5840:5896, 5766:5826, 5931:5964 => 3.4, 40.5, 39.8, 40.2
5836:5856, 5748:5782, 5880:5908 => -3.4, 39.8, 33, 35.5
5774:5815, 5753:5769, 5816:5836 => 0.9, 40.5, 42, 41.3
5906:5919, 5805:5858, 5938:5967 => 0.5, 41.6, 39.9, 40.4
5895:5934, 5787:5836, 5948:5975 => 2.9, 41.5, 40.1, 40.6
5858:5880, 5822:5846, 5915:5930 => 0.8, 42.2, 39.4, 41.1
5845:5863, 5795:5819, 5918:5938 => 0.5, 41.8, 39.5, 40.9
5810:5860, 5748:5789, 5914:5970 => -2.3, 39.6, 39.8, 39.7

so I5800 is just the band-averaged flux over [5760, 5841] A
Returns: 40.9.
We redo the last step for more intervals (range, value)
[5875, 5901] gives 33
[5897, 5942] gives 38.3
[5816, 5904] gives 38.5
